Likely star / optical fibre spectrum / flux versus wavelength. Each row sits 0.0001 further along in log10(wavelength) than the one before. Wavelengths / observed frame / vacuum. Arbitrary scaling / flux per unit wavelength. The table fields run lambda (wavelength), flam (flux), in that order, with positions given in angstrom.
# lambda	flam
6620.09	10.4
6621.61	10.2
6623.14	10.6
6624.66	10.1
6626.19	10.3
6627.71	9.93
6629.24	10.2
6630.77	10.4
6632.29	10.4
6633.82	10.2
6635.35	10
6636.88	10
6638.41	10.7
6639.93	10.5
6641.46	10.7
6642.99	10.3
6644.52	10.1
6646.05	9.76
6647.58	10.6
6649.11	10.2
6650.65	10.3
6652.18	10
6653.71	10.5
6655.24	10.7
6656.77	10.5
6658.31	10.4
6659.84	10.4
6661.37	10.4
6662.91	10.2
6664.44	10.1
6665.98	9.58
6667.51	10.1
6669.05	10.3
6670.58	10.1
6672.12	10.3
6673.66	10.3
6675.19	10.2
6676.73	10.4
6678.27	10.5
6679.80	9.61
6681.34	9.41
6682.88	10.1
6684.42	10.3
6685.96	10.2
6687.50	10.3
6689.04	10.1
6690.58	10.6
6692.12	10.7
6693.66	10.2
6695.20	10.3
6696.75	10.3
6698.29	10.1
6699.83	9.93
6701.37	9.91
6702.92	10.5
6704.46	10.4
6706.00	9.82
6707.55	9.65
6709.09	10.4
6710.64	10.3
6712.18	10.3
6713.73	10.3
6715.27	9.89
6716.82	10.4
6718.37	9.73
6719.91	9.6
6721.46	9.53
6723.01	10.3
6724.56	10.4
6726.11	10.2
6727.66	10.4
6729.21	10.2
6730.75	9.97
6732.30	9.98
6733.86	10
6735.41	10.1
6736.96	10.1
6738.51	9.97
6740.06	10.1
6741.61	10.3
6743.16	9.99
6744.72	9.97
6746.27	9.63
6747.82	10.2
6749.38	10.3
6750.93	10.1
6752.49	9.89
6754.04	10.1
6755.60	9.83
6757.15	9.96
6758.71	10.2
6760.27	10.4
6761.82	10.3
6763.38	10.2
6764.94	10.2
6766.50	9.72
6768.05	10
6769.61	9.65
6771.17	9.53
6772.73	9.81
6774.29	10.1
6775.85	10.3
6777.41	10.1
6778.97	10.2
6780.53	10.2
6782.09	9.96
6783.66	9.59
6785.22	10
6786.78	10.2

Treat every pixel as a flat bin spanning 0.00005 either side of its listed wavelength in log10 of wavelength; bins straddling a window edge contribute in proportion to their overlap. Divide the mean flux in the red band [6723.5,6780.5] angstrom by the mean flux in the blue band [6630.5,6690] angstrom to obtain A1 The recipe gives 0.98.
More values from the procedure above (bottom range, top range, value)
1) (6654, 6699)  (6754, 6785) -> 0.98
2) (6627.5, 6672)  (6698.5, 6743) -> 0.98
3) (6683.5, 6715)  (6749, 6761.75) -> 0.99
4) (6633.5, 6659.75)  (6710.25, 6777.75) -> 0.97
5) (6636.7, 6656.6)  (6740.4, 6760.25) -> 0.97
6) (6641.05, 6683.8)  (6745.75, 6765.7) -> 0.99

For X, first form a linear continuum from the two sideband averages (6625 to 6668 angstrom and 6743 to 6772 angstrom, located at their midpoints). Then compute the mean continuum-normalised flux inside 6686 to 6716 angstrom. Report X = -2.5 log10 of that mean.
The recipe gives -0.008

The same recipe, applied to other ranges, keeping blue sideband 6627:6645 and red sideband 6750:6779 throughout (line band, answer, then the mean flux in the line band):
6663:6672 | 0.02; 10.1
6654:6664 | -0.02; 10.4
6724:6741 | 0.00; 10.1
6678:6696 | 0.00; 10.2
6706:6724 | 0.01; 10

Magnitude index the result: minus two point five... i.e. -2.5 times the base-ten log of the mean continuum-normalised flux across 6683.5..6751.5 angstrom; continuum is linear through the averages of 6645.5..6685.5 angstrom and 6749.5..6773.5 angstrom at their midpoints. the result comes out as 0.00 mag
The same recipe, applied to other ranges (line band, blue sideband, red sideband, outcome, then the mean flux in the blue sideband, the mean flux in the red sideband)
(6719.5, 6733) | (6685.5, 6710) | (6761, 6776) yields 0.00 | 10.2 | 9.97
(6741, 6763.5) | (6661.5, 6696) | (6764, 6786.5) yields -0.01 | 10.2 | 9.96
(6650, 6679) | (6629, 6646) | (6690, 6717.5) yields 0.00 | 10.3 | 10.2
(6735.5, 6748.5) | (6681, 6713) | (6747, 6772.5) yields 0.00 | 10.2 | 10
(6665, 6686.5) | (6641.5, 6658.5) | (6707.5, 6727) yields 0.01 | 10.3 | 10.1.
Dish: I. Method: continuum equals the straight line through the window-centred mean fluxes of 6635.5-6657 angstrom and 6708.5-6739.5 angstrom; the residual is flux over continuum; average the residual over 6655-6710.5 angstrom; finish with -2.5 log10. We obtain 0.00 mag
